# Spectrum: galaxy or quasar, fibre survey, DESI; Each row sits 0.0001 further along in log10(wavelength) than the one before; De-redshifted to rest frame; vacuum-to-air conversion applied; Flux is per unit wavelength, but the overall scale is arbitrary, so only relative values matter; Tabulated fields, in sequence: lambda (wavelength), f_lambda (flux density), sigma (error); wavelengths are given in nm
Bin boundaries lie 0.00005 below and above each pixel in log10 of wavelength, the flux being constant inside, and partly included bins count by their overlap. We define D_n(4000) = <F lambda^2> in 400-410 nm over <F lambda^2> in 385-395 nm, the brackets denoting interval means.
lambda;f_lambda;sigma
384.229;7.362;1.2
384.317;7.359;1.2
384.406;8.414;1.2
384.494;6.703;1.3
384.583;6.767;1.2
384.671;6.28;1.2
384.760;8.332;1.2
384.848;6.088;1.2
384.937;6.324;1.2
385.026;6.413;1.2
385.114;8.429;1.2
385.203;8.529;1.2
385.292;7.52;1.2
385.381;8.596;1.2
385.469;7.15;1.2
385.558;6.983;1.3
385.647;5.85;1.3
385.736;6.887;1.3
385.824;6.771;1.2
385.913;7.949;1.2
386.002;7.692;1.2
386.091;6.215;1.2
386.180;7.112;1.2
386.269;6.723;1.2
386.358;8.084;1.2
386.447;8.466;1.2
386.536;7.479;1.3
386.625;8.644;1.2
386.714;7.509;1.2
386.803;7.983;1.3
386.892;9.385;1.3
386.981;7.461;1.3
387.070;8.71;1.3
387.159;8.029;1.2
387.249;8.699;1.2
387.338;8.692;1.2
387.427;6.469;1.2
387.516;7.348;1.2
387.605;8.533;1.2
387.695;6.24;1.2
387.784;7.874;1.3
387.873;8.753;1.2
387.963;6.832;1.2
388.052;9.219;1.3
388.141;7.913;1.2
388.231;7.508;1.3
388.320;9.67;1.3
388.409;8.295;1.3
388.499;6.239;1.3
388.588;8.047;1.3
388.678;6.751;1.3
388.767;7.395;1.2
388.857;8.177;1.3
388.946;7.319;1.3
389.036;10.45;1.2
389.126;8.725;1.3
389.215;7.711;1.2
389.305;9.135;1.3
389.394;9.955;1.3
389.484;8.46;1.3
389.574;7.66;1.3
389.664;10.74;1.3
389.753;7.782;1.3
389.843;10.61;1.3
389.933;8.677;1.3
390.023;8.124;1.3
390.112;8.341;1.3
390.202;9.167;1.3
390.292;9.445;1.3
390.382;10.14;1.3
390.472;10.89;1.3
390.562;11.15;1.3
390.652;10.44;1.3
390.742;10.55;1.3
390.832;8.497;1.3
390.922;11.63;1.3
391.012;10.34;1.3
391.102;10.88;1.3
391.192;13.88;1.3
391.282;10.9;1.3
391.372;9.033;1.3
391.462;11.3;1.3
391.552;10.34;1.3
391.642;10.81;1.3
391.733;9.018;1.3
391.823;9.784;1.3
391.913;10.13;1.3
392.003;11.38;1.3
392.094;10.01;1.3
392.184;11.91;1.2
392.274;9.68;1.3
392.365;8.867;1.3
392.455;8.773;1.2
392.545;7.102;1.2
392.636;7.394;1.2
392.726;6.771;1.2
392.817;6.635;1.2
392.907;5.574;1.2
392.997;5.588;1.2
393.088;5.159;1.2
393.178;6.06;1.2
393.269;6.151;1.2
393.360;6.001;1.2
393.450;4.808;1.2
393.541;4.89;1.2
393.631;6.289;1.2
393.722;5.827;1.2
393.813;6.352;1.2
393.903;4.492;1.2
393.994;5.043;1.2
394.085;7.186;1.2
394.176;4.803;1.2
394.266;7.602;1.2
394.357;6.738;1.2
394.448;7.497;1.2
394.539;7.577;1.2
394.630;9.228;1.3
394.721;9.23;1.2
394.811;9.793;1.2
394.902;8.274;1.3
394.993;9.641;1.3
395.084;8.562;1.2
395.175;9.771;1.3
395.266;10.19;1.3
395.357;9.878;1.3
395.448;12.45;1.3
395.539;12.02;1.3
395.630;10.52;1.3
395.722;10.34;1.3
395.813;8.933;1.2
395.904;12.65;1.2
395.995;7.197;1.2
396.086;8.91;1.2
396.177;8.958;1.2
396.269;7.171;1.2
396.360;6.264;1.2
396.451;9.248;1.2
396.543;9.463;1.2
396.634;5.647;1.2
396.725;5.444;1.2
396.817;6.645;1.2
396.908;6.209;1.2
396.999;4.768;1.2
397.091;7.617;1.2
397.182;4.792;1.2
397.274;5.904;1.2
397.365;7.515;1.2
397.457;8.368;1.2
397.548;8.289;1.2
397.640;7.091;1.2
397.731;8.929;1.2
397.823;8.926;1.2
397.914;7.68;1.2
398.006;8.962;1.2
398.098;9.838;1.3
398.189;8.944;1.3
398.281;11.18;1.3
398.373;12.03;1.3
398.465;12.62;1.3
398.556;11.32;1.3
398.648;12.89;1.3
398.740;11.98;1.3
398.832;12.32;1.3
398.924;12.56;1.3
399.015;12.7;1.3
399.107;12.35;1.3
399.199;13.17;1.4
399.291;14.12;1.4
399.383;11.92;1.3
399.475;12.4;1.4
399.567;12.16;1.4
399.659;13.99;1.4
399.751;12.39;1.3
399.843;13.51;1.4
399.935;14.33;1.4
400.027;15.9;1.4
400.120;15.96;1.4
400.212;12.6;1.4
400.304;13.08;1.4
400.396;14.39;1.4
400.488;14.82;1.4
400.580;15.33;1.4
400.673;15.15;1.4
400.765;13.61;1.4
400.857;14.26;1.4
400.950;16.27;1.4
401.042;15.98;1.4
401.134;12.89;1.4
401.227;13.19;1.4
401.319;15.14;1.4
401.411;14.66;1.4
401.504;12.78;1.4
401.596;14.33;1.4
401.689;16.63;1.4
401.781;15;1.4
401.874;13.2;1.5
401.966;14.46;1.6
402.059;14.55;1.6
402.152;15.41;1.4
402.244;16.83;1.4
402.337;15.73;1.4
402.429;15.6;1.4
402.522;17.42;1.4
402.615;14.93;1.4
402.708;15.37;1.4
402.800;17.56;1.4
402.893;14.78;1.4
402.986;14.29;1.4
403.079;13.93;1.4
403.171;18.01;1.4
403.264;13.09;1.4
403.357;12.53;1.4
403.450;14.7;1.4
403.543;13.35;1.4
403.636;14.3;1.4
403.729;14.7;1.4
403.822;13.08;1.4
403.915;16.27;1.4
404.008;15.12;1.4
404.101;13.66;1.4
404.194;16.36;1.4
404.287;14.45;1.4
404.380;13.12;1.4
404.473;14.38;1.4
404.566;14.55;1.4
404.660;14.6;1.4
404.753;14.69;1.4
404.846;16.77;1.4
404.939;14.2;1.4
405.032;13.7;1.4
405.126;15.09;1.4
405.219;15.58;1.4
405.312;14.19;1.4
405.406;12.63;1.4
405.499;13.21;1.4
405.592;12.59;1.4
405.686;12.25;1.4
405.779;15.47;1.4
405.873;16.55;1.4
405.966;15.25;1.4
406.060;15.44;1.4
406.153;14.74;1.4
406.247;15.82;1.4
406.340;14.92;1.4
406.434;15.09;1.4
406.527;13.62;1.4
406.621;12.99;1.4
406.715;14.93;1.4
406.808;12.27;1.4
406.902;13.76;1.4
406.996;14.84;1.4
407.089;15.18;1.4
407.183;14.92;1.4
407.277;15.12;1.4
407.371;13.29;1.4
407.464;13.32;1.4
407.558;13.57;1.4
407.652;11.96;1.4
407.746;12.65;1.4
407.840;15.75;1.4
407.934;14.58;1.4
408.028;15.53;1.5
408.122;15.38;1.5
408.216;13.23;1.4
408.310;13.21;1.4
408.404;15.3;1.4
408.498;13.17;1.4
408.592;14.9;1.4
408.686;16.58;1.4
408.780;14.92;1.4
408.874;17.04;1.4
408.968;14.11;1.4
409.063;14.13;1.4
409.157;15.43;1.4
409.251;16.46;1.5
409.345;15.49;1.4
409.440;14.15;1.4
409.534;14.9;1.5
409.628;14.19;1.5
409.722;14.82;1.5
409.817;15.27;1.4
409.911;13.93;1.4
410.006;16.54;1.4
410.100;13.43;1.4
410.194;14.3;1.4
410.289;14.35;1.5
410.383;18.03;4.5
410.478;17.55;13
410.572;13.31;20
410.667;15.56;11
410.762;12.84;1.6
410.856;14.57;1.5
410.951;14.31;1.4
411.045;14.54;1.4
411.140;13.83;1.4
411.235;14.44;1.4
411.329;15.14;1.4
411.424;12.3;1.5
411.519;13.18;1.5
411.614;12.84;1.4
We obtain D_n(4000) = 1.9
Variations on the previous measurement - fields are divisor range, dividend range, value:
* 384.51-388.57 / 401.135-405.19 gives 2.11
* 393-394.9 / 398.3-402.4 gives 2.19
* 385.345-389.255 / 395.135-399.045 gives 1.24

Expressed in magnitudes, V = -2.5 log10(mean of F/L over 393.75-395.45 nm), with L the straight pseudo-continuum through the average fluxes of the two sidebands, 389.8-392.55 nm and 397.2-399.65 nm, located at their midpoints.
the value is 0.28 mag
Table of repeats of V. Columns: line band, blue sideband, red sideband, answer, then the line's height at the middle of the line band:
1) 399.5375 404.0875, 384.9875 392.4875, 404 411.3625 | -0.15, 12.8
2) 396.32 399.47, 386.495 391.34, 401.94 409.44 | 0.27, 11.9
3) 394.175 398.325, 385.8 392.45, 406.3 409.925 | 0.29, 11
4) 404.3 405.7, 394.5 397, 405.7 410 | -0.07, 13.3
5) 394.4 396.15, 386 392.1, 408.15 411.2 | 0.11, 10.7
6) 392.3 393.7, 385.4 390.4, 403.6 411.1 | 0.45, 9.78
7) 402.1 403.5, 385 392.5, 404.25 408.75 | -0.16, 13.2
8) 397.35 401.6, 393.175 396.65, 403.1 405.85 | -0.12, 11.1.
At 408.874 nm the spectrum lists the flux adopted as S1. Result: 17.04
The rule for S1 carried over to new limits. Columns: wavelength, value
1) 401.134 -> 12.89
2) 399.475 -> 12.4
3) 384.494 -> 6.703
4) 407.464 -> 13.32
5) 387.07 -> 8.71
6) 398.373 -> 12.03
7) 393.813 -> 6.352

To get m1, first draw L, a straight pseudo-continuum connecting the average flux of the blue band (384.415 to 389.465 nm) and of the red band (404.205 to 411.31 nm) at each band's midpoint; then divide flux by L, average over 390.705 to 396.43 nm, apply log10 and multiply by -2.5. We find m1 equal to 0.15 mag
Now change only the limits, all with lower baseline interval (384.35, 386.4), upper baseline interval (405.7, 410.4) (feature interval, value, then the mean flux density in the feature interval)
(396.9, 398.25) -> 0.41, 7.67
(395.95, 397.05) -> 0.45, 7.16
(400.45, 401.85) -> -0.18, 14.6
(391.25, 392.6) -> -0.06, 9.91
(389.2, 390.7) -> -0.08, 9.35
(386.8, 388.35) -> -0.02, 8.06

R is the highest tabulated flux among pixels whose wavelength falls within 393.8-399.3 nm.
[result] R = 14.12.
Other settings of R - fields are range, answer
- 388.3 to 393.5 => 13.88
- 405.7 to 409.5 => 17.04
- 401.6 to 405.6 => 18.01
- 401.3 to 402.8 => 17.56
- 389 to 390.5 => 10.89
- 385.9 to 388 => 9.385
